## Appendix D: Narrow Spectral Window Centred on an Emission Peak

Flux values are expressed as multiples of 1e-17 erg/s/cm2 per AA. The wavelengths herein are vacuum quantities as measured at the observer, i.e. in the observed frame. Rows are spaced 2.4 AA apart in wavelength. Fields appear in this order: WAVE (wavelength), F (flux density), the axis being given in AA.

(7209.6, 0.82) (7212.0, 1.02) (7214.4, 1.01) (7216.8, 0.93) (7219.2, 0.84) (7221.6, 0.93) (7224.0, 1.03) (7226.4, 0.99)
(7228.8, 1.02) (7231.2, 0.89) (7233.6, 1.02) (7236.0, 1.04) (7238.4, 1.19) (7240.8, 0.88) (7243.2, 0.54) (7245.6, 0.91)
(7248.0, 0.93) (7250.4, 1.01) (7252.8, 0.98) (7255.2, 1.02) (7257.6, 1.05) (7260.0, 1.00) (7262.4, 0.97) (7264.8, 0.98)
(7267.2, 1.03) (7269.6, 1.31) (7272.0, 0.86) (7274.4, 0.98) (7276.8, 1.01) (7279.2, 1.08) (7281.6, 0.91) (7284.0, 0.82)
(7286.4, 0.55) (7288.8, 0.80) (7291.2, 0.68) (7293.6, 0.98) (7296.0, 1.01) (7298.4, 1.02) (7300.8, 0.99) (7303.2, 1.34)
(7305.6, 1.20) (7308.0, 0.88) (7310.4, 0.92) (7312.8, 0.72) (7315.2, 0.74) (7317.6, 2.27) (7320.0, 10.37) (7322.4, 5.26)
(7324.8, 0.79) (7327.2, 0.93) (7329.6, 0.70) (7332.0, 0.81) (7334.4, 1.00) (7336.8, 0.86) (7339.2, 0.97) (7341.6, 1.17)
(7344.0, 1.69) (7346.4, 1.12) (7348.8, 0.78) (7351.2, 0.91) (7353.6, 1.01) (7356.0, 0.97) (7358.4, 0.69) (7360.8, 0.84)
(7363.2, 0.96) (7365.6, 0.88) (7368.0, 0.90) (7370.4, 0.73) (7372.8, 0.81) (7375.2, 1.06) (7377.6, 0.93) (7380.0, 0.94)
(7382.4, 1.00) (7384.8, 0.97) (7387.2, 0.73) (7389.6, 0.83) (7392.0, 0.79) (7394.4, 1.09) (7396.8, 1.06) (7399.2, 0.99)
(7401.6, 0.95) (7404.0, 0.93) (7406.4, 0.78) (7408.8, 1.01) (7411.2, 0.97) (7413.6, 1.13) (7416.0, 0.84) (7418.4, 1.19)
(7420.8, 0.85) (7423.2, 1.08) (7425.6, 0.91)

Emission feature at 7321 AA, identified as H-alpha 6563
